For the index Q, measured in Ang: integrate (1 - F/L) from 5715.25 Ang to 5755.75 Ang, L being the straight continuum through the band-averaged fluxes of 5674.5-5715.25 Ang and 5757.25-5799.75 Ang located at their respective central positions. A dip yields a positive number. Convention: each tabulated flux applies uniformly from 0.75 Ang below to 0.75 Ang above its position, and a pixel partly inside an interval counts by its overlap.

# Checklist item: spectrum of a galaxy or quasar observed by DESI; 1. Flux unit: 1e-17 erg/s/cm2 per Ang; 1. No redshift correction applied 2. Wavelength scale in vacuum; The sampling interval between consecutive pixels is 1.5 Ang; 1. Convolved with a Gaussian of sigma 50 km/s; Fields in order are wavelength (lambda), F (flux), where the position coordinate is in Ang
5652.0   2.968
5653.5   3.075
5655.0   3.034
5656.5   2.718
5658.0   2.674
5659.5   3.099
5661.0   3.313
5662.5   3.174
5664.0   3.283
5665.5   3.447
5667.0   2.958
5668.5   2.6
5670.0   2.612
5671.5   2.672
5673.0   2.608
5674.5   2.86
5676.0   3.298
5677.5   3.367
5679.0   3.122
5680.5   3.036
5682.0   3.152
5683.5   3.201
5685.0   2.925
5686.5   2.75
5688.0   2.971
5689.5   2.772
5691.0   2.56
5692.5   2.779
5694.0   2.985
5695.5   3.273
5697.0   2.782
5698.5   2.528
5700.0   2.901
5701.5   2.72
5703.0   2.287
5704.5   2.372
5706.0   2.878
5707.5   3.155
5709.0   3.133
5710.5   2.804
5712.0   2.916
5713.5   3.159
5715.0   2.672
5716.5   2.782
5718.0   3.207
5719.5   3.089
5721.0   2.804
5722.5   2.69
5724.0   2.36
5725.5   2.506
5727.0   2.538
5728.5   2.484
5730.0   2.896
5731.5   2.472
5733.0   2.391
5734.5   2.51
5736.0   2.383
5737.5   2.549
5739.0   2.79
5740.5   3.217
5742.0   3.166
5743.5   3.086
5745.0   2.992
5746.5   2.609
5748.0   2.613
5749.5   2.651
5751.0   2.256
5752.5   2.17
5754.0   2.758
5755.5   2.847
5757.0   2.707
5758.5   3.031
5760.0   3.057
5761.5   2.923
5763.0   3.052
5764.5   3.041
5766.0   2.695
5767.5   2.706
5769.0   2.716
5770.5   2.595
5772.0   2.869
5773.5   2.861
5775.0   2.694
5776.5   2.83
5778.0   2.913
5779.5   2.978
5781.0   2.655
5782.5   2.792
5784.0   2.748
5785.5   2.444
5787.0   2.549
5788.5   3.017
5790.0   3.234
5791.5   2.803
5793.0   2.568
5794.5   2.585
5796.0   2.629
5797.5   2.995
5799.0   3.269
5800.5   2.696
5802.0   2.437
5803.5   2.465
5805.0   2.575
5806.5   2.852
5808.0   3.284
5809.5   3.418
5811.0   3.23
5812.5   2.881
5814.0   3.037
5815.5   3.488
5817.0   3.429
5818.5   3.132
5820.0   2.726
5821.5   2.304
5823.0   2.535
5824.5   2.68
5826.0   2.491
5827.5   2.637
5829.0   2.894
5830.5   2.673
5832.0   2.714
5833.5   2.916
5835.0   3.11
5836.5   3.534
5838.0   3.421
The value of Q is 2.48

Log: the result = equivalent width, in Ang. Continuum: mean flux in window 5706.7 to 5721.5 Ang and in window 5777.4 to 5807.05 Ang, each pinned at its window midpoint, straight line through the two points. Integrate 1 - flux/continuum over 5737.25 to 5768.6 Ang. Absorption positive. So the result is 0.6 Ang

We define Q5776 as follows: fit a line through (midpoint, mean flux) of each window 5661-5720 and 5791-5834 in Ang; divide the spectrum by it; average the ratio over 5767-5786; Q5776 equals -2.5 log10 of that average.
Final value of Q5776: 0.04 mag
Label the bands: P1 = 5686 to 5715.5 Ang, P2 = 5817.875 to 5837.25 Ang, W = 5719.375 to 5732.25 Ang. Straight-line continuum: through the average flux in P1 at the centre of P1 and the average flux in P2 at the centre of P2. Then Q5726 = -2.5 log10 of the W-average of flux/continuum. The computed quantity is 0.08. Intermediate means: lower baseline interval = 2.82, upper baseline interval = 2.79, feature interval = 2.63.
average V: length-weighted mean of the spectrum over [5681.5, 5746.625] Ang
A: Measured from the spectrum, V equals 2.8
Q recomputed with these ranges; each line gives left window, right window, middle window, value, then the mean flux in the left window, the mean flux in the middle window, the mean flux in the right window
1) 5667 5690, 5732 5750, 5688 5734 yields 1.1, 2.93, 2.77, 2.74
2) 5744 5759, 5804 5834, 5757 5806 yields -0.5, 2.66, 2.79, 2.89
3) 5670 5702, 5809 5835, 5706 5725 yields 0.1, 2.91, 2.89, 2.89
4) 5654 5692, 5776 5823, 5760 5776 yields 0.4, 2.97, 2.83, 2.86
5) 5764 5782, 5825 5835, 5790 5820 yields -1.8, 2.79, 2.94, 2.75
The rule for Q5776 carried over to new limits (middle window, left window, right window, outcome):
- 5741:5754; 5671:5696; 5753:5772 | 0.06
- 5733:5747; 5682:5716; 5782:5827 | 0.02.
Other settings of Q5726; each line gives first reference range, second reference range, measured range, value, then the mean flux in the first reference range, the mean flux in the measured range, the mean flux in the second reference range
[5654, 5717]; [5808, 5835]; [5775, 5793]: 0.04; 2.91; 2.8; 2.91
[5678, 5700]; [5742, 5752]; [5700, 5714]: 0.01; 2.92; 2.82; 2.72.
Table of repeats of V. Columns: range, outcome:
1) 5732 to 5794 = 2.77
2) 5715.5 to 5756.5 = 2.7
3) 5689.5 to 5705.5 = 2.72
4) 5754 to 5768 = 2.89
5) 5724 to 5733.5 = 2.54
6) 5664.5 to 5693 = 2.94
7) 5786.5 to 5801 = 2.84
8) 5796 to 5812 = 2.91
